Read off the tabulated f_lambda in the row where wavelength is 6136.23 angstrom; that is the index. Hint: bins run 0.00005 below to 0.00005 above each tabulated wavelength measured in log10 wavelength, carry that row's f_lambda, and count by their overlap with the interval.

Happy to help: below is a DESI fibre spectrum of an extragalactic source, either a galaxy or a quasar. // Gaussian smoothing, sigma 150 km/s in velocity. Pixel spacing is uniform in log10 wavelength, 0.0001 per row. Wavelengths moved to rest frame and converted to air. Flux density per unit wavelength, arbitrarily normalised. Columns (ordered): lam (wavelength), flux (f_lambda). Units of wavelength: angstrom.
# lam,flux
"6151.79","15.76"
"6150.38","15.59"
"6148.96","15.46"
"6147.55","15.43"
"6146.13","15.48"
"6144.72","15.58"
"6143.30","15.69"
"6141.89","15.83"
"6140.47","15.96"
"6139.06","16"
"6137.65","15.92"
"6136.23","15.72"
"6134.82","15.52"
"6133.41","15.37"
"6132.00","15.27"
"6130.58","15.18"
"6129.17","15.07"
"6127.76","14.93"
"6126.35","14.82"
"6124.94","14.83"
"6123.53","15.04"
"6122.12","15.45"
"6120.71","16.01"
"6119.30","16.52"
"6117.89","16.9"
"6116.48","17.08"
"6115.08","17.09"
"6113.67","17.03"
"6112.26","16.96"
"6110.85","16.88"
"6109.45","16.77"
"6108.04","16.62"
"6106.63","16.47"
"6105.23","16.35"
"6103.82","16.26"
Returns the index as 15.72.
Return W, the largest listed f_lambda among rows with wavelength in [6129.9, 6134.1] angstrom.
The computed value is 15.37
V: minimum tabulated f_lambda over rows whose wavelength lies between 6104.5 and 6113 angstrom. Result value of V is 16.35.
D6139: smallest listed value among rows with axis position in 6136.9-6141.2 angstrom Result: 15.92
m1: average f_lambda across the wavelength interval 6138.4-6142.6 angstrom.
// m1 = 15.9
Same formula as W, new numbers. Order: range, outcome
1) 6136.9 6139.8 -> 16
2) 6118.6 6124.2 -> 16.52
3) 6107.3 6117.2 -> 17.09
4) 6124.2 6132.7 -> 15.27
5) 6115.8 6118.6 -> 17.08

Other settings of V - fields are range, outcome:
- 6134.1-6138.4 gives 15.52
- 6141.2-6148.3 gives 15.43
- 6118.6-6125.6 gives 14.83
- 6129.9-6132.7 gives 15.18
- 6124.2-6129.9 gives 14.82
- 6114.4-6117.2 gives 17.08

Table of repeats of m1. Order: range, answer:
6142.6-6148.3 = 15.5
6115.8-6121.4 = 16.6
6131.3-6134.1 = 15.3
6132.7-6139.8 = 15.7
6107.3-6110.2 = 16.7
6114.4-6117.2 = 17.1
